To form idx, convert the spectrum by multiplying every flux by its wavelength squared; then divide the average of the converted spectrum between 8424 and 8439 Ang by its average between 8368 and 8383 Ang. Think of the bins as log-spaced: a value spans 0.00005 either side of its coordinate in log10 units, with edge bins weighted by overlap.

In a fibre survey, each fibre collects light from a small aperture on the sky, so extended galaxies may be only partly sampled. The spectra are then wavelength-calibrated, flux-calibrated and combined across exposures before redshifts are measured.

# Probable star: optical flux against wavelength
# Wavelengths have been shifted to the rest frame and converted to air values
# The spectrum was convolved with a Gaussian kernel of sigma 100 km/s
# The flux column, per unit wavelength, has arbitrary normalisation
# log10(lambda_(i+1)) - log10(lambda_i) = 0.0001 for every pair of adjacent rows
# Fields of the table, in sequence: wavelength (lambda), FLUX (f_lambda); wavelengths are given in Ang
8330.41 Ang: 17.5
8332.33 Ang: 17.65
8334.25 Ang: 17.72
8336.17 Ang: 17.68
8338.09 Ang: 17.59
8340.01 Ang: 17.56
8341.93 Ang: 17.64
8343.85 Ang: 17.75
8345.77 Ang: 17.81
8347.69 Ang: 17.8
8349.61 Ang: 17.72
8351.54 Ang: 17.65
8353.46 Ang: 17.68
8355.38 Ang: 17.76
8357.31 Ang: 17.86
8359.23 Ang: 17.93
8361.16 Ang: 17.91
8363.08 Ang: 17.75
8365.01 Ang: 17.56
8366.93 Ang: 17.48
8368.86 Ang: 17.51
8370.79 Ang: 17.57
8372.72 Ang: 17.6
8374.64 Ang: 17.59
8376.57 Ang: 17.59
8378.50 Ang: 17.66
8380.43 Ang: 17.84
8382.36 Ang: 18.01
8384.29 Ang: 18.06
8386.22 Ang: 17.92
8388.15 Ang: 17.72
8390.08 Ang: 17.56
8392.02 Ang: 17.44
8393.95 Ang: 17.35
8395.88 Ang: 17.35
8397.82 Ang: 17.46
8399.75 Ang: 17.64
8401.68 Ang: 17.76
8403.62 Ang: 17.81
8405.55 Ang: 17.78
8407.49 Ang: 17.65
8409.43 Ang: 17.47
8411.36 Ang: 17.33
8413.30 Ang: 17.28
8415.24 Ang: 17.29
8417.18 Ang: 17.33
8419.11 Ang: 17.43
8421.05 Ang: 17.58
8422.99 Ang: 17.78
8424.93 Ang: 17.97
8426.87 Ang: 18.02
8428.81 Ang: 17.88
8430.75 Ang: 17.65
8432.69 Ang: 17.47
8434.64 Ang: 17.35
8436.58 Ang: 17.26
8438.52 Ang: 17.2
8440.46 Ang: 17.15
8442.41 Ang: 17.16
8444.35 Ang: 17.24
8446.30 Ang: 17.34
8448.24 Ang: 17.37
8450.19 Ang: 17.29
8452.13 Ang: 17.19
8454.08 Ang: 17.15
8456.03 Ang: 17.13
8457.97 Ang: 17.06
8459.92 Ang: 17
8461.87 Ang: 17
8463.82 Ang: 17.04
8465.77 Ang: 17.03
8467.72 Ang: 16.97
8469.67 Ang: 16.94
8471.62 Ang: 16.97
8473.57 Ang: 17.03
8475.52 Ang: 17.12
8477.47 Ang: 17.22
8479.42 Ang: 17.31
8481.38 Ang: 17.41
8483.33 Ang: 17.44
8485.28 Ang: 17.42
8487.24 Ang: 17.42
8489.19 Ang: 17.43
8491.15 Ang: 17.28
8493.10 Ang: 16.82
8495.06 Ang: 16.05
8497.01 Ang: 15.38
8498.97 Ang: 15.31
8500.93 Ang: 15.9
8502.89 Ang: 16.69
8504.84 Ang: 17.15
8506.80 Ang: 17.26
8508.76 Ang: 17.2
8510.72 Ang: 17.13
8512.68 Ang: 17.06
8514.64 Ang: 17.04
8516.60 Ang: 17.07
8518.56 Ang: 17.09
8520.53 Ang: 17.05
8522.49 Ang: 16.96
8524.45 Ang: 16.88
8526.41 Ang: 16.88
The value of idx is 1.0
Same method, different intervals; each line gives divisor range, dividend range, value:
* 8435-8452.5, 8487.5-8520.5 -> 0.99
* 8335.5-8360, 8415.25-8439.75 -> 1.01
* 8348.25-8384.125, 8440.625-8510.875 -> 0.98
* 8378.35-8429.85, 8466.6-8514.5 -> 0.98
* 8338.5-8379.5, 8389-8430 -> 1.01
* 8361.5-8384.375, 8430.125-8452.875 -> 0.99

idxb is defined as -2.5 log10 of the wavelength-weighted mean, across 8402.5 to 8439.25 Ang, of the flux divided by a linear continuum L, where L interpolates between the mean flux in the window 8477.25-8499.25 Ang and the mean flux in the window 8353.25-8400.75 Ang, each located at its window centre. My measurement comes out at -0.011 mag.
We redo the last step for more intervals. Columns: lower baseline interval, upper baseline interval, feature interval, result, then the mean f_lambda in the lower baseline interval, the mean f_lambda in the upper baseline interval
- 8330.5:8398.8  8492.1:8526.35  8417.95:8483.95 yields -0.01 mag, 17.7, 16.7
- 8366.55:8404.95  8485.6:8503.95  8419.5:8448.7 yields -0.02 mag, 17.6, 16.5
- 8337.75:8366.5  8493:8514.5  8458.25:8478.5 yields -0.01 mag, 17.7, 16.5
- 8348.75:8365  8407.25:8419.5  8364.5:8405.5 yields 0.00 mag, 17.8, 17.4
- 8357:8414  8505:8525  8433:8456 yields 0.01 mag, 17.6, 17.1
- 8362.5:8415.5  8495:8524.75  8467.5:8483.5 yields -0.01 mag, 17.6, 16.7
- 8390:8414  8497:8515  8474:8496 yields -0.02 mag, 17.5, 16.7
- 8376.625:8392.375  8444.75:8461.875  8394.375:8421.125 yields 0.00 mag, 17.8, 17.2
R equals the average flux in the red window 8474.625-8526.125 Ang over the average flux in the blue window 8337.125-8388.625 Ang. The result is 0.95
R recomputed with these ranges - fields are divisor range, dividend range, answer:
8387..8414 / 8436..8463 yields 0.98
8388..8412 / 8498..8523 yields 0.96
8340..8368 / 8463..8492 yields 0.97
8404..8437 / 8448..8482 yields 0.97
